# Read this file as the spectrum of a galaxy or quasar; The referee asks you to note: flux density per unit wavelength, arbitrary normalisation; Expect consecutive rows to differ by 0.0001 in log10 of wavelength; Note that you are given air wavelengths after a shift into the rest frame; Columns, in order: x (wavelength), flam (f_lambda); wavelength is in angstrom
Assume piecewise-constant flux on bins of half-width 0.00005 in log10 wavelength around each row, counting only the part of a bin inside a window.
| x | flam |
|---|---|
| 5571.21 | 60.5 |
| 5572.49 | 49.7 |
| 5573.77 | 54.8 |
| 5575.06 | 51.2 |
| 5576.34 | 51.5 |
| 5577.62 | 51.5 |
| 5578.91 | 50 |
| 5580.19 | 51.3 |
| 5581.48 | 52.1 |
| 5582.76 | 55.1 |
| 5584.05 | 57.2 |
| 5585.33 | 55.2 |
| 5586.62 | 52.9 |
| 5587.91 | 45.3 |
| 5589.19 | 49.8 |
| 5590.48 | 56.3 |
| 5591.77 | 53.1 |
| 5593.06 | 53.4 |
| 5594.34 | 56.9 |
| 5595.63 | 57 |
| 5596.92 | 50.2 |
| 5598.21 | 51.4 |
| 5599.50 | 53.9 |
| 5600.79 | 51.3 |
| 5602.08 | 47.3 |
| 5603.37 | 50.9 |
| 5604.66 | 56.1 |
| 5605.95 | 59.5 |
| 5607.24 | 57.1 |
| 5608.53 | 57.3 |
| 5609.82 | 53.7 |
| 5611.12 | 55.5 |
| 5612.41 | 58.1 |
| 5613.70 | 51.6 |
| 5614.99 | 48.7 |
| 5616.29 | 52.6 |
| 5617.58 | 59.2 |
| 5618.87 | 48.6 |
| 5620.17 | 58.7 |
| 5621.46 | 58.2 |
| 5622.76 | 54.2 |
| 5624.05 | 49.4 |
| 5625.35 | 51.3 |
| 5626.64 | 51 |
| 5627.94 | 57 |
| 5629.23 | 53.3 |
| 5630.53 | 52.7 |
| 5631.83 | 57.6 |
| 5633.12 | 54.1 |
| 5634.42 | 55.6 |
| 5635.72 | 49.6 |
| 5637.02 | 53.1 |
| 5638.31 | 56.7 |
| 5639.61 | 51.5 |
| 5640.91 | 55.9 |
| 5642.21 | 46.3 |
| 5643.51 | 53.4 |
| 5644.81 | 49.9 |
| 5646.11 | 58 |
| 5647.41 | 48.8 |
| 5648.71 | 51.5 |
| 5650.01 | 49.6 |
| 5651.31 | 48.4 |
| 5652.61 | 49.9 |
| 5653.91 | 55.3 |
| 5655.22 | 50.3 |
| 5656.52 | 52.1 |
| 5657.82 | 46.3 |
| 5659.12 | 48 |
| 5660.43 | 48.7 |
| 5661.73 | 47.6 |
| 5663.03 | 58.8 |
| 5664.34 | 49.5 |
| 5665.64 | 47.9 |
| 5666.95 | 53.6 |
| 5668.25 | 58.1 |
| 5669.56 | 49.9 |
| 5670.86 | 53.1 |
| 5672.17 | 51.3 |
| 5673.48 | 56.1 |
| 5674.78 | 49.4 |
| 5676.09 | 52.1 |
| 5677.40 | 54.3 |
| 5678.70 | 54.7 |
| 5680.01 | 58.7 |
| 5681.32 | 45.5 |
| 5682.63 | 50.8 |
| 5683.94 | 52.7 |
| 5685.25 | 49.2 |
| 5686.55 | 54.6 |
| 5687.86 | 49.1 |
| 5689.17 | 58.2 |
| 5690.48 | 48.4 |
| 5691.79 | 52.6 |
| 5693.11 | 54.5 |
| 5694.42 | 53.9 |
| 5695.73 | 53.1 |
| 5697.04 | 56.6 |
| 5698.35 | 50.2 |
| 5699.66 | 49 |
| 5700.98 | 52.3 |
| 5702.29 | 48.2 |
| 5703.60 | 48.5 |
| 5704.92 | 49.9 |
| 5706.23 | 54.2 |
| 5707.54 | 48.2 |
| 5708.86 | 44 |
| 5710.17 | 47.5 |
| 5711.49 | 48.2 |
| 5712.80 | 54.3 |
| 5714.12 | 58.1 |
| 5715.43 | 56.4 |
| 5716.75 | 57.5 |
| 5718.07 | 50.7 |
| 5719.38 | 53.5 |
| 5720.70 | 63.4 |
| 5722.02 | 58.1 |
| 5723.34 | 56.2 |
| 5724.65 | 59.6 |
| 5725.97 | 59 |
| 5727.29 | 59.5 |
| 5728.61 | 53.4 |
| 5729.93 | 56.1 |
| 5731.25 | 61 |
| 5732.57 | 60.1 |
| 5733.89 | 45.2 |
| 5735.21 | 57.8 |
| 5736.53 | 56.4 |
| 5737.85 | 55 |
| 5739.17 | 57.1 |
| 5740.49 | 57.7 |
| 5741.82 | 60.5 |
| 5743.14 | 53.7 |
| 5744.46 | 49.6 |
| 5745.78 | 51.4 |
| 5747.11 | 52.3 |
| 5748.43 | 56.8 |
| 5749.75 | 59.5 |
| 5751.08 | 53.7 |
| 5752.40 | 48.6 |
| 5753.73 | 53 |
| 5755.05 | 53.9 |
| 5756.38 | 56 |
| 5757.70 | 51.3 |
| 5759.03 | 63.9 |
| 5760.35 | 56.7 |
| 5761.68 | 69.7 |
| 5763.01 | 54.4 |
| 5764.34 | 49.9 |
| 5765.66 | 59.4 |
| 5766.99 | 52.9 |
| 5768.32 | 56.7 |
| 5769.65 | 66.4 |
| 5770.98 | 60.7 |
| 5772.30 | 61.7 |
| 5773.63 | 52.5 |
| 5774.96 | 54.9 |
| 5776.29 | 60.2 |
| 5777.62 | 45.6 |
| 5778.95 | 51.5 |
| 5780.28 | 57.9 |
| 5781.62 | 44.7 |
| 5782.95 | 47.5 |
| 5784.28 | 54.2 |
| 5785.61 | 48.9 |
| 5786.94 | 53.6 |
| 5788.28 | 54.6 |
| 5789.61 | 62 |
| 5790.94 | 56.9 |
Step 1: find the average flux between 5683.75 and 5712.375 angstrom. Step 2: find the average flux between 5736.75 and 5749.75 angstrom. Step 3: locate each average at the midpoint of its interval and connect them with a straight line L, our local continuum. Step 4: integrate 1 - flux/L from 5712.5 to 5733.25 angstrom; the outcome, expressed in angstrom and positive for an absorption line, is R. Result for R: -1.56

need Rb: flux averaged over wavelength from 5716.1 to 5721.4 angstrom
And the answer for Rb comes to 56.3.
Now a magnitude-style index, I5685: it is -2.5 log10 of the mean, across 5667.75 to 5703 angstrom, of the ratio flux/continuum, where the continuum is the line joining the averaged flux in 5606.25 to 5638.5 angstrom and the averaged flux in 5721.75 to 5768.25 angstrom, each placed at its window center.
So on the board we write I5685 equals 0.054 mag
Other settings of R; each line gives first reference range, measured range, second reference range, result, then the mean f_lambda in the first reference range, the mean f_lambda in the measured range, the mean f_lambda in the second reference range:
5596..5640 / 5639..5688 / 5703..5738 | 2.2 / 53.8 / 51.6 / 54.5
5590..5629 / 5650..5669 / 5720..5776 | 1.4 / 54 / 51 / 56.6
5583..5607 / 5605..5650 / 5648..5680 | -1.1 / 53.3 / 53.8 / 51.7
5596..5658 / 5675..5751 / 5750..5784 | 0.9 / 53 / 53.8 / 55.4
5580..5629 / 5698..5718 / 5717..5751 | 1.6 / 53.7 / 51.1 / 56.1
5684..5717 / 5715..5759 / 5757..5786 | -1.6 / 51.8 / 55.7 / 55.6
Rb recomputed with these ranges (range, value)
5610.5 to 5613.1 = 56.8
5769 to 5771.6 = 63.6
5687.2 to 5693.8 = 52.5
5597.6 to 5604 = 50.9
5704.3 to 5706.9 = 52.2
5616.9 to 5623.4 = 55.8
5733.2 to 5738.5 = 53.7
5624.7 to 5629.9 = 53.2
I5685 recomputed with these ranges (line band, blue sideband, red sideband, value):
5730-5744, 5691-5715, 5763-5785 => -0.07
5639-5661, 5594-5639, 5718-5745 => 0.08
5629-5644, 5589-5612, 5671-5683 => 0.00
